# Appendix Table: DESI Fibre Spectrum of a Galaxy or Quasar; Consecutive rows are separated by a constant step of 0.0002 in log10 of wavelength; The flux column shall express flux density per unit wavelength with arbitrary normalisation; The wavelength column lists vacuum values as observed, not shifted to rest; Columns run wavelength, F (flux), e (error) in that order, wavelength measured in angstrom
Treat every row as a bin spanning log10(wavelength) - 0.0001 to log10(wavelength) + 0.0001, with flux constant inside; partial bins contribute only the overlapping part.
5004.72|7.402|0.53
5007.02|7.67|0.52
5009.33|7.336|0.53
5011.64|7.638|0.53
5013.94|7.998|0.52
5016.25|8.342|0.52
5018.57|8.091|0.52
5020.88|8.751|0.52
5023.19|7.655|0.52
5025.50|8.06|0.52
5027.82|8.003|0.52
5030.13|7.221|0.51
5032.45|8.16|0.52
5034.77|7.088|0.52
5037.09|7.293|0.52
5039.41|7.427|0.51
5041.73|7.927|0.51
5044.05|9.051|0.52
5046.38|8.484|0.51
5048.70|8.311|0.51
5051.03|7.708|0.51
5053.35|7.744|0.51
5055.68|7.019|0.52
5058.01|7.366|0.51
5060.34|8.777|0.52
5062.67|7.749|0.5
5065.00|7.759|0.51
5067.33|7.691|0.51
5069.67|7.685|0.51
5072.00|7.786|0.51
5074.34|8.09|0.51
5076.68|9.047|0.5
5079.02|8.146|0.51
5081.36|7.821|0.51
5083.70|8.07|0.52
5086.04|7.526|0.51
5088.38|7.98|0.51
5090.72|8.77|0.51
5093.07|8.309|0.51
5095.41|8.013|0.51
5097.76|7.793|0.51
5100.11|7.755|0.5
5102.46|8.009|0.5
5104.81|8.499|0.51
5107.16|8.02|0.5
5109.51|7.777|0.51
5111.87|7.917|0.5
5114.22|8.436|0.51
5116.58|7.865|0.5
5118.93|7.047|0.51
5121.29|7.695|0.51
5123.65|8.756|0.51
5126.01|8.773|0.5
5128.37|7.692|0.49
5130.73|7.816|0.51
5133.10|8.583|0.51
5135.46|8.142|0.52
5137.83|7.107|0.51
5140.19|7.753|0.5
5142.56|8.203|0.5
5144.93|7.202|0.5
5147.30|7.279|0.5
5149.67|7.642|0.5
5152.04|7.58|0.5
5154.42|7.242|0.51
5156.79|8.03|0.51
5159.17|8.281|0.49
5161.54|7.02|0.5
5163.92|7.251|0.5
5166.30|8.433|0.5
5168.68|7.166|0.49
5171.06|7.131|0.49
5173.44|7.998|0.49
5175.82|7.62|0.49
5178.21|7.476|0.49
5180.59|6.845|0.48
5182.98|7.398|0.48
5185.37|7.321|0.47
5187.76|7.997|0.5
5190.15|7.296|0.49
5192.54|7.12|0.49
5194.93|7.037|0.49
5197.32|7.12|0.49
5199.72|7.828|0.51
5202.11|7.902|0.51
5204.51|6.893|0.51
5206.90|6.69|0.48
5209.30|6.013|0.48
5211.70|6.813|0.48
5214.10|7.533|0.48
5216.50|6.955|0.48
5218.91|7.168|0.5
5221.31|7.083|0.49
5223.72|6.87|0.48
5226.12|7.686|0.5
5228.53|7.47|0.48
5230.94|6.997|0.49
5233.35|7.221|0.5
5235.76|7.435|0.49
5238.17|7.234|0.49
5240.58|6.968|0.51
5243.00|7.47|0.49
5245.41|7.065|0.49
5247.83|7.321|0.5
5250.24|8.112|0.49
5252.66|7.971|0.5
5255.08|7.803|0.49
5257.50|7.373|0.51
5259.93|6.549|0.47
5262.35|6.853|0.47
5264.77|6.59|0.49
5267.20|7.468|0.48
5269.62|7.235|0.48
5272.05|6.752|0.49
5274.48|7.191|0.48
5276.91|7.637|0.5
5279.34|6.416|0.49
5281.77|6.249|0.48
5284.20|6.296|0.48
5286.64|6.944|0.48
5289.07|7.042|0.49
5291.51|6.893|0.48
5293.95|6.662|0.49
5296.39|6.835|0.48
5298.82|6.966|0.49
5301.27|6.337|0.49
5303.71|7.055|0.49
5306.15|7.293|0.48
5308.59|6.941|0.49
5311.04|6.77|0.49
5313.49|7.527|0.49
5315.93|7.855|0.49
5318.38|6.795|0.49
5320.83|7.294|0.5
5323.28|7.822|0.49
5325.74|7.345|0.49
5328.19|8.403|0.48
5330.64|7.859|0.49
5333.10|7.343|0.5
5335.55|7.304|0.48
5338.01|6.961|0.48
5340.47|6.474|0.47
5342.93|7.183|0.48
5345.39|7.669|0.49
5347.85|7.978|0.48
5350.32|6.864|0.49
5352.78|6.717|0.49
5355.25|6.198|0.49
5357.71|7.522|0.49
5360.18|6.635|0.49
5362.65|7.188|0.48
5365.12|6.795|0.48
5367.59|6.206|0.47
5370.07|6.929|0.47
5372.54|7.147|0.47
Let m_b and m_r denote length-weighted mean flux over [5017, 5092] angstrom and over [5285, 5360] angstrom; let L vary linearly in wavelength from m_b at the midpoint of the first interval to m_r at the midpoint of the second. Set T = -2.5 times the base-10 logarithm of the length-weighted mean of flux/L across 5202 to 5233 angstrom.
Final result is 0.06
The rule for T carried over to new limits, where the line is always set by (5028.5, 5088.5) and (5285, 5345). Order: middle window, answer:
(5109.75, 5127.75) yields -0.05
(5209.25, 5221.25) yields 0.07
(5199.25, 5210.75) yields 0.07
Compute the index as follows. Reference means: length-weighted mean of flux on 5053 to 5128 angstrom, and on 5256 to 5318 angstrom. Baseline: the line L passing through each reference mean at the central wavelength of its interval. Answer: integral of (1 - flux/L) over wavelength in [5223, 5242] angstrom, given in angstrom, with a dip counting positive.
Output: -0.02 angstrom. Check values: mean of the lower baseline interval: 7.99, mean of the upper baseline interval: 6.95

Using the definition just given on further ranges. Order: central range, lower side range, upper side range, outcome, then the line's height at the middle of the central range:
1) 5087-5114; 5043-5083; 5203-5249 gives -1.0 angstrom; 7.8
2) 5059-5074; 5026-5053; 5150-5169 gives -0.2 angstrom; 7.83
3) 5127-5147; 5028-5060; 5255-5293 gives -1.0 angstrom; 7.44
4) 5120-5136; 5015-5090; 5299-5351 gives -0.9 angstrom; 7.76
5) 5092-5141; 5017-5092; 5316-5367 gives -1.3 angstrom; 7.79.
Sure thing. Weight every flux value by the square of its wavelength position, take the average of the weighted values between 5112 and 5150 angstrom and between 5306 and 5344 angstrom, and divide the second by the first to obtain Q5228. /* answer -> 1.0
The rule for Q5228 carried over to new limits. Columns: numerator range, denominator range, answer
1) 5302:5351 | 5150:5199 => 1.04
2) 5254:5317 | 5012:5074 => 0.97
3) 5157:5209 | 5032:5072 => 1.00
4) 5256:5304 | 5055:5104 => 0.93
